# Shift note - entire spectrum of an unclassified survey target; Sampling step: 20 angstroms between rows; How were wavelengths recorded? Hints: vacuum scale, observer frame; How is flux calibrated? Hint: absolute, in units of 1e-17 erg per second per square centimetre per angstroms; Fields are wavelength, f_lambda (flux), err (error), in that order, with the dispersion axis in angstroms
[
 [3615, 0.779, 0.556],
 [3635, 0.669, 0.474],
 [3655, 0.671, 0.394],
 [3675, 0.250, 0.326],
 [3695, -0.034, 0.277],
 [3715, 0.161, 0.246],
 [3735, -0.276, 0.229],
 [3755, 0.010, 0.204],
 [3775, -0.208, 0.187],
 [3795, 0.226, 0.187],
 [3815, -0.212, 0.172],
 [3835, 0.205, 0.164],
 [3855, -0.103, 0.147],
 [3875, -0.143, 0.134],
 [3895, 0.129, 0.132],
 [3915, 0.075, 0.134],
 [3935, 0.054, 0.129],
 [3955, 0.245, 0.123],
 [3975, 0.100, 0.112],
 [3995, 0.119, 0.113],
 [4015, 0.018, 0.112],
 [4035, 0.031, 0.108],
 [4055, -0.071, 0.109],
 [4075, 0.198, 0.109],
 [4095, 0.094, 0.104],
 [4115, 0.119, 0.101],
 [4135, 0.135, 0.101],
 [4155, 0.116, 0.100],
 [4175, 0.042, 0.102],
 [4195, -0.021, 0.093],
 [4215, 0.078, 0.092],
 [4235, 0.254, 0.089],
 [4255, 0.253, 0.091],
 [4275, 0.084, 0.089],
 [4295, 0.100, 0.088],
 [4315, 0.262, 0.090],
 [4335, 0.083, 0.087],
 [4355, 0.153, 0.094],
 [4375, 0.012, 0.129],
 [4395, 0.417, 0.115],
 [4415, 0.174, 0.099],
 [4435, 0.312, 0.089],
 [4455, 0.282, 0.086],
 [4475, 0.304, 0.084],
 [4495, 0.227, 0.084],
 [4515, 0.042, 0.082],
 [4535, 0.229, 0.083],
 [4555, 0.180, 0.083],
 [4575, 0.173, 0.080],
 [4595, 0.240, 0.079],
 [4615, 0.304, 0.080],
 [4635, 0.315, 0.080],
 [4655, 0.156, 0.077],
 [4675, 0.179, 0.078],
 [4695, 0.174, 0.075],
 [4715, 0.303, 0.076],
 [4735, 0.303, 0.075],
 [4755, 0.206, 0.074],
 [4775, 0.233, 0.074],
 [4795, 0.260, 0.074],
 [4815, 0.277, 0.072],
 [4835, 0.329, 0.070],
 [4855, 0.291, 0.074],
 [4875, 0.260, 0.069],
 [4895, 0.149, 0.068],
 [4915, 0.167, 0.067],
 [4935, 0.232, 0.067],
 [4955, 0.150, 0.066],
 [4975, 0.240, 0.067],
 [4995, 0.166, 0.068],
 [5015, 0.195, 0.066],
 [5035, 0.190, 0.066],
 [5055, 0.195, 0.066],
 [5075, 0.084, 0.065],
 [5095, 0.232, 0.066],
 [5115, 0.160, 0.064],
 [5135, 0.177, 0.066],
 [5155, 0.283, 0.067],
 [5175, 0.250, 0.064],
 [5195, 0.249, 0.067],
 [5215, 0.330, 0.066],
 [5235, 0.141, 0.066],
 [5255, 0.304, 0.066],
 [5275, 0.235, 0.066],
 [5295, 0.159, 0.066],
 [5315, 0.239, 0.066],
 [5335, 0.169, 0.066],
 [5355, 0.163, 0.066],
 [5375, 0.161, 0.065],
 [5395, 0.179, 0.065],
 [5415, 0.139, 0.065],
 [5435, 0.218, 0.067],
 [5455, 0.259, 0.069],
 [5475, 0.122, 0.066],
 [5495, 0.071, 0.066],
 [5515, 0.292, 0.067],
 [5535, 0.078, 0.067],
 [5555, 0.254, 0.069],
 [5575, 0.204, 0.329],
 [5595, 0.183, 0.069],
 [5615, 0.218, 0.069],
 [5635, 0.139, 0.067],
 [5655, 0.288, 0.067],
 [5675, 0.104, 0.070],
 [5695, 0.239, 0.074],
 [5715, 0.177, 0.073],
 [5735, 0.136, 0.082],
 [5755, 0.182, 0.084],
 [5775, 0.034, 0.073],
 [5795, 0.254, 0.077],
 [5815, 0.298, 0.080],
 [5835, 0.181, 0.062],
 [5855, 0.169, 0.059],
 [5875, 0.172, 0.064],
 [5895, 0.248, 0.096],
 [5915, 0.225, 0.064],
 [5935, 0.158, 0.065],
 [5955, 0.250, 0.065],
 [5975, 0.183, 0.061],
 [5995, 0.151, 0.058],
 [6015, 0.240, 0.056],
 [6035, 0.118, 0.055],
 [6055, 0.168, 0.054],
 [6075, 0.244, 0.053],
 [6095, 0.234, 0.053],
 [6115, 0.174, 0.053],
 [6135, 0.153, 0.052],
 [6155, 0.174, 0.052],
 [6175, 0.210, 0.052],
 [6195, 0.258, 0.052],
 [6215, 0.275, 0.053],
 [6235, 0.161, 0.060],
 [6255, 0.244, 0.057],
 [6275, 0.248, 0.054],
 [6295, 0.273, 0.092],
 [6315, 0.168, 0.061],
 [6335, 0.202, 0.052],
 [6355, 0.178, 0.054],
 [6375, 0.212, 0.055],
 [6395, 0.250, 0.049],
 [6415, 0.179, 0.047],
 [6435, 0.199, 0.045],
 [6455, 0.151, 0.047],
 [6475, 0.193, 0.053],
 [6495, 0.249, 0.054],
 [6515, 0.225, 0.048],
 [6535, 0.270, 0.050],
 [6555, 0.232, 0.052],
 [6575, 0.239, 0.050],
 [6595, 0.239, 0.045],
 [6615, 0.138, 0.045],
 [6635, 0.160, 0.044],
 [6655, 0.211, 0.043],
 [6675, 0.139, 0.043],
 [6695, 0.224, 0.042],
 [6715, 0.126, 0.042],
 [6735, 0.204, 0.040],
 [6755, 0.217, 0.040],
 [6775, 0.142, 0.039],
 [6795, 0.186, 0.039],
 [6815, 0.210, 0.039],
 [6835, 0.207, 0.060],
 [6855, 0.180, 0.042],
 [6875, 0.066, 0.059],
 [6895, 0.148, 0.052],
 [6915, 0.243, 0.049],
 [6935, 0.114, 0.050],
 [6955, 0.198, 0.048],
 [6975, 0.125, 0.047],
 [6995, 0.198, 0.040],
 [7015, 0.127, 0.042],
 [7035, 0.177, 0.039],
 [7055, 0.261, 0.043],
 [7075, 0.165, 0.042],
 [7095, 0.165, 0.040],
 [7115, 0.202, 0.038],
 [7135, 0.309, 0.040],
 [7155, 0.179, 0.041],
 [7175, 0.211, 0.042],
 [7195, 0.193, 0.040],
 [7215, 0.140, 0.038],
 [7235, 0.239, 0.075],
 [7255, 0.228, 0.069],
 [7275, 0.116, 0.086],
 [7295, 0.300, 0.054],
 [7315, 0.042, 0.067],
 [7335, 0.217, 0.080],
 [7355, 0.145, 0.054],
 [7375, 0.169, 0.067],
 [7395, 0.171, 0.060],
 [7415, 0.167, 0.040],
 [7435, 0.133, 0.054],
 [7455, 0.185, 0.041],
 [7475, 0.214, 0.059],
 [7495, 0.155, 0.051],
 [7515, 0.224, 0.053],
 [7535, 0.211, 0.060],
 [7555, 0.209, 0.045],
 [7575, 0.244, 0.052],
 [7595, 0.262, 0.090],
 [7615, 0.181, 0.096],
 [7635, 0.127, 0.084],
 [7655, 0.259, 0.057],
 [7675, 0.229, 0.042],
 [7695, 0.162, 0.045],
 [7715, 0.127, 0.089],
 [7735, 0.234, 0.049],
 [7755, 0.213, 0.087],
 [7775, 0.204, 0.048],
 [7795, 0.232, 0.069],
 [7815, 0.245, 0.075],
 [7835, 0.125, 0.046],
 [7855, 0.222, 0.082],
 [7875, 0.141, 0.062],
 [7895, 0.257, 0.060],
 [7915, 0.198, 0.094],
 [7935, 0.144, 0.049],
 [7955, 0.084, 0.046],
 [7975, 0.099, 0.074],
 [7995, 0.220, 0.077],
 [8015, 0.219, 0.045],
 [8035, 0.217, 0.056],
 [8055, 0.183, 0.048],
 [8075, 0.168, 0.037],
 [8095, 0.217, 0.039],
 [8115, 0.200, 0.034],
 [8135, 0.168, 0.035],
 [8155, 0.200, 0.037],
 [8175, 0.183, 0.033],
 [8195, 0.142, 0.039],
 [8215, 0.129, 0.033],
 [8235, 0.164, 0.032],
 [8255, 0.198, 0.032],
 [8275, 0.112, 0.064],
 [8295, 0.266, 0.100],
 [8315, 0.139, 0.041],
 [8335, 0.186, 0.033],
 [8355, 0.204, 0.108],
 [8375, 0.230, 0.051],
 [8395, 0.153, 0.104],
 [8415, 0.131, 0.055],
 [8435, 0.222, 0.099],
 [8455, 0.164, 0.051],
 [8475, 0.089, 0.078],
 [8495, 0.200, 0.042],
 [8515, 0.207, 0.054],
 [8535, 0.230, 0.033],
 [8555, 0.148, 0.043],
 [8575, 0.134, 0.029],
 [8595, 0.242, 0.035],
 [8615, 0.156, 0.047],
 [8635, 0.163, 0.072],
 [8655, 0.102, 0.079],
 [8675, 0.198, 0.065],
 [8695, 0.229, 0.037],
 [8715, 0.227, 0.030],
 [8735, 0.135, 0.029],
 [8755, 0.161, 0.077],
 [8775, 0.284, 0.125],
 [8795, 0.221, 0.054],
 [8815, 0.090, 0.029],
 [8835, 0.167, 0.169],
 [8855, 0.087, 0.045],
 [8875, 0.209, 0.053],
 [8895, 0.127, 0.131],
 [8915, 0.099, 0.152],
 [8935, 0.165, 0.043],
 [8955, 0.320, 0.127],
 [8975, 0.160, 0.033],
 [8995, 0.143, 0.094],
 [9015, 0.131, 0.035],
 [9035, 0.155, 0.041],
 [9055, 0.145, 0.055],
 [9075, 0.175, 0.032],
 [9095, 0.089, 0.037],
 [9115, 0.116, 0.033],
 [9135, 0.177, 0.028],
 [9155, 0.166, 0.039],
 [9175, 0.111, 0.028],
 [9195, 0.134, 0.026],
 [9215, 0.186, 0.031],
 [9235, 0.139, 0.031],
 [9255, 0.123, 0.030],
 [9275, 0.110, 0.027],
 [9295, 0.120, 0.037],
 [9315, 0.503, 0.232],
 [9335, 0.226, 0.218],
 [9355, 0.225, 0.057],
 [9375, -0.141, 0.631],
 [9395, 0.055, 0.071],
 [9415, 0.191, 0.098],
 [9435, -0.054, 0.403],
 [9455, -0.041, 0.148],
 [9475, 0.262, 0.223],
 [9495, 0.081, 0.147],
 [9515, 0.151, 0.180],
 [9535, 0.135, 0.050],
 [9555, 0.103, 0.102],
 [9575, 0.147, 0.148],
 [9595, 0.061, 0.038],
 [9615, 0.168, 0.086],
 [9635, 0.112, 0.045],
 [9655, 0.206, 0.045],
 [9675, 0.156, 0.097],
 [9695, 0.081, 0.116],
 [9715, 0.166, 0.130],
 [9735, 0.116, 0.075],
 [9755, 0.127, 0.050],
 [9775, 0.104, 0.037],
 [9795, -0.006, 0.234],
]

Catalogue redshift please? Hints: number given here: 0.139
